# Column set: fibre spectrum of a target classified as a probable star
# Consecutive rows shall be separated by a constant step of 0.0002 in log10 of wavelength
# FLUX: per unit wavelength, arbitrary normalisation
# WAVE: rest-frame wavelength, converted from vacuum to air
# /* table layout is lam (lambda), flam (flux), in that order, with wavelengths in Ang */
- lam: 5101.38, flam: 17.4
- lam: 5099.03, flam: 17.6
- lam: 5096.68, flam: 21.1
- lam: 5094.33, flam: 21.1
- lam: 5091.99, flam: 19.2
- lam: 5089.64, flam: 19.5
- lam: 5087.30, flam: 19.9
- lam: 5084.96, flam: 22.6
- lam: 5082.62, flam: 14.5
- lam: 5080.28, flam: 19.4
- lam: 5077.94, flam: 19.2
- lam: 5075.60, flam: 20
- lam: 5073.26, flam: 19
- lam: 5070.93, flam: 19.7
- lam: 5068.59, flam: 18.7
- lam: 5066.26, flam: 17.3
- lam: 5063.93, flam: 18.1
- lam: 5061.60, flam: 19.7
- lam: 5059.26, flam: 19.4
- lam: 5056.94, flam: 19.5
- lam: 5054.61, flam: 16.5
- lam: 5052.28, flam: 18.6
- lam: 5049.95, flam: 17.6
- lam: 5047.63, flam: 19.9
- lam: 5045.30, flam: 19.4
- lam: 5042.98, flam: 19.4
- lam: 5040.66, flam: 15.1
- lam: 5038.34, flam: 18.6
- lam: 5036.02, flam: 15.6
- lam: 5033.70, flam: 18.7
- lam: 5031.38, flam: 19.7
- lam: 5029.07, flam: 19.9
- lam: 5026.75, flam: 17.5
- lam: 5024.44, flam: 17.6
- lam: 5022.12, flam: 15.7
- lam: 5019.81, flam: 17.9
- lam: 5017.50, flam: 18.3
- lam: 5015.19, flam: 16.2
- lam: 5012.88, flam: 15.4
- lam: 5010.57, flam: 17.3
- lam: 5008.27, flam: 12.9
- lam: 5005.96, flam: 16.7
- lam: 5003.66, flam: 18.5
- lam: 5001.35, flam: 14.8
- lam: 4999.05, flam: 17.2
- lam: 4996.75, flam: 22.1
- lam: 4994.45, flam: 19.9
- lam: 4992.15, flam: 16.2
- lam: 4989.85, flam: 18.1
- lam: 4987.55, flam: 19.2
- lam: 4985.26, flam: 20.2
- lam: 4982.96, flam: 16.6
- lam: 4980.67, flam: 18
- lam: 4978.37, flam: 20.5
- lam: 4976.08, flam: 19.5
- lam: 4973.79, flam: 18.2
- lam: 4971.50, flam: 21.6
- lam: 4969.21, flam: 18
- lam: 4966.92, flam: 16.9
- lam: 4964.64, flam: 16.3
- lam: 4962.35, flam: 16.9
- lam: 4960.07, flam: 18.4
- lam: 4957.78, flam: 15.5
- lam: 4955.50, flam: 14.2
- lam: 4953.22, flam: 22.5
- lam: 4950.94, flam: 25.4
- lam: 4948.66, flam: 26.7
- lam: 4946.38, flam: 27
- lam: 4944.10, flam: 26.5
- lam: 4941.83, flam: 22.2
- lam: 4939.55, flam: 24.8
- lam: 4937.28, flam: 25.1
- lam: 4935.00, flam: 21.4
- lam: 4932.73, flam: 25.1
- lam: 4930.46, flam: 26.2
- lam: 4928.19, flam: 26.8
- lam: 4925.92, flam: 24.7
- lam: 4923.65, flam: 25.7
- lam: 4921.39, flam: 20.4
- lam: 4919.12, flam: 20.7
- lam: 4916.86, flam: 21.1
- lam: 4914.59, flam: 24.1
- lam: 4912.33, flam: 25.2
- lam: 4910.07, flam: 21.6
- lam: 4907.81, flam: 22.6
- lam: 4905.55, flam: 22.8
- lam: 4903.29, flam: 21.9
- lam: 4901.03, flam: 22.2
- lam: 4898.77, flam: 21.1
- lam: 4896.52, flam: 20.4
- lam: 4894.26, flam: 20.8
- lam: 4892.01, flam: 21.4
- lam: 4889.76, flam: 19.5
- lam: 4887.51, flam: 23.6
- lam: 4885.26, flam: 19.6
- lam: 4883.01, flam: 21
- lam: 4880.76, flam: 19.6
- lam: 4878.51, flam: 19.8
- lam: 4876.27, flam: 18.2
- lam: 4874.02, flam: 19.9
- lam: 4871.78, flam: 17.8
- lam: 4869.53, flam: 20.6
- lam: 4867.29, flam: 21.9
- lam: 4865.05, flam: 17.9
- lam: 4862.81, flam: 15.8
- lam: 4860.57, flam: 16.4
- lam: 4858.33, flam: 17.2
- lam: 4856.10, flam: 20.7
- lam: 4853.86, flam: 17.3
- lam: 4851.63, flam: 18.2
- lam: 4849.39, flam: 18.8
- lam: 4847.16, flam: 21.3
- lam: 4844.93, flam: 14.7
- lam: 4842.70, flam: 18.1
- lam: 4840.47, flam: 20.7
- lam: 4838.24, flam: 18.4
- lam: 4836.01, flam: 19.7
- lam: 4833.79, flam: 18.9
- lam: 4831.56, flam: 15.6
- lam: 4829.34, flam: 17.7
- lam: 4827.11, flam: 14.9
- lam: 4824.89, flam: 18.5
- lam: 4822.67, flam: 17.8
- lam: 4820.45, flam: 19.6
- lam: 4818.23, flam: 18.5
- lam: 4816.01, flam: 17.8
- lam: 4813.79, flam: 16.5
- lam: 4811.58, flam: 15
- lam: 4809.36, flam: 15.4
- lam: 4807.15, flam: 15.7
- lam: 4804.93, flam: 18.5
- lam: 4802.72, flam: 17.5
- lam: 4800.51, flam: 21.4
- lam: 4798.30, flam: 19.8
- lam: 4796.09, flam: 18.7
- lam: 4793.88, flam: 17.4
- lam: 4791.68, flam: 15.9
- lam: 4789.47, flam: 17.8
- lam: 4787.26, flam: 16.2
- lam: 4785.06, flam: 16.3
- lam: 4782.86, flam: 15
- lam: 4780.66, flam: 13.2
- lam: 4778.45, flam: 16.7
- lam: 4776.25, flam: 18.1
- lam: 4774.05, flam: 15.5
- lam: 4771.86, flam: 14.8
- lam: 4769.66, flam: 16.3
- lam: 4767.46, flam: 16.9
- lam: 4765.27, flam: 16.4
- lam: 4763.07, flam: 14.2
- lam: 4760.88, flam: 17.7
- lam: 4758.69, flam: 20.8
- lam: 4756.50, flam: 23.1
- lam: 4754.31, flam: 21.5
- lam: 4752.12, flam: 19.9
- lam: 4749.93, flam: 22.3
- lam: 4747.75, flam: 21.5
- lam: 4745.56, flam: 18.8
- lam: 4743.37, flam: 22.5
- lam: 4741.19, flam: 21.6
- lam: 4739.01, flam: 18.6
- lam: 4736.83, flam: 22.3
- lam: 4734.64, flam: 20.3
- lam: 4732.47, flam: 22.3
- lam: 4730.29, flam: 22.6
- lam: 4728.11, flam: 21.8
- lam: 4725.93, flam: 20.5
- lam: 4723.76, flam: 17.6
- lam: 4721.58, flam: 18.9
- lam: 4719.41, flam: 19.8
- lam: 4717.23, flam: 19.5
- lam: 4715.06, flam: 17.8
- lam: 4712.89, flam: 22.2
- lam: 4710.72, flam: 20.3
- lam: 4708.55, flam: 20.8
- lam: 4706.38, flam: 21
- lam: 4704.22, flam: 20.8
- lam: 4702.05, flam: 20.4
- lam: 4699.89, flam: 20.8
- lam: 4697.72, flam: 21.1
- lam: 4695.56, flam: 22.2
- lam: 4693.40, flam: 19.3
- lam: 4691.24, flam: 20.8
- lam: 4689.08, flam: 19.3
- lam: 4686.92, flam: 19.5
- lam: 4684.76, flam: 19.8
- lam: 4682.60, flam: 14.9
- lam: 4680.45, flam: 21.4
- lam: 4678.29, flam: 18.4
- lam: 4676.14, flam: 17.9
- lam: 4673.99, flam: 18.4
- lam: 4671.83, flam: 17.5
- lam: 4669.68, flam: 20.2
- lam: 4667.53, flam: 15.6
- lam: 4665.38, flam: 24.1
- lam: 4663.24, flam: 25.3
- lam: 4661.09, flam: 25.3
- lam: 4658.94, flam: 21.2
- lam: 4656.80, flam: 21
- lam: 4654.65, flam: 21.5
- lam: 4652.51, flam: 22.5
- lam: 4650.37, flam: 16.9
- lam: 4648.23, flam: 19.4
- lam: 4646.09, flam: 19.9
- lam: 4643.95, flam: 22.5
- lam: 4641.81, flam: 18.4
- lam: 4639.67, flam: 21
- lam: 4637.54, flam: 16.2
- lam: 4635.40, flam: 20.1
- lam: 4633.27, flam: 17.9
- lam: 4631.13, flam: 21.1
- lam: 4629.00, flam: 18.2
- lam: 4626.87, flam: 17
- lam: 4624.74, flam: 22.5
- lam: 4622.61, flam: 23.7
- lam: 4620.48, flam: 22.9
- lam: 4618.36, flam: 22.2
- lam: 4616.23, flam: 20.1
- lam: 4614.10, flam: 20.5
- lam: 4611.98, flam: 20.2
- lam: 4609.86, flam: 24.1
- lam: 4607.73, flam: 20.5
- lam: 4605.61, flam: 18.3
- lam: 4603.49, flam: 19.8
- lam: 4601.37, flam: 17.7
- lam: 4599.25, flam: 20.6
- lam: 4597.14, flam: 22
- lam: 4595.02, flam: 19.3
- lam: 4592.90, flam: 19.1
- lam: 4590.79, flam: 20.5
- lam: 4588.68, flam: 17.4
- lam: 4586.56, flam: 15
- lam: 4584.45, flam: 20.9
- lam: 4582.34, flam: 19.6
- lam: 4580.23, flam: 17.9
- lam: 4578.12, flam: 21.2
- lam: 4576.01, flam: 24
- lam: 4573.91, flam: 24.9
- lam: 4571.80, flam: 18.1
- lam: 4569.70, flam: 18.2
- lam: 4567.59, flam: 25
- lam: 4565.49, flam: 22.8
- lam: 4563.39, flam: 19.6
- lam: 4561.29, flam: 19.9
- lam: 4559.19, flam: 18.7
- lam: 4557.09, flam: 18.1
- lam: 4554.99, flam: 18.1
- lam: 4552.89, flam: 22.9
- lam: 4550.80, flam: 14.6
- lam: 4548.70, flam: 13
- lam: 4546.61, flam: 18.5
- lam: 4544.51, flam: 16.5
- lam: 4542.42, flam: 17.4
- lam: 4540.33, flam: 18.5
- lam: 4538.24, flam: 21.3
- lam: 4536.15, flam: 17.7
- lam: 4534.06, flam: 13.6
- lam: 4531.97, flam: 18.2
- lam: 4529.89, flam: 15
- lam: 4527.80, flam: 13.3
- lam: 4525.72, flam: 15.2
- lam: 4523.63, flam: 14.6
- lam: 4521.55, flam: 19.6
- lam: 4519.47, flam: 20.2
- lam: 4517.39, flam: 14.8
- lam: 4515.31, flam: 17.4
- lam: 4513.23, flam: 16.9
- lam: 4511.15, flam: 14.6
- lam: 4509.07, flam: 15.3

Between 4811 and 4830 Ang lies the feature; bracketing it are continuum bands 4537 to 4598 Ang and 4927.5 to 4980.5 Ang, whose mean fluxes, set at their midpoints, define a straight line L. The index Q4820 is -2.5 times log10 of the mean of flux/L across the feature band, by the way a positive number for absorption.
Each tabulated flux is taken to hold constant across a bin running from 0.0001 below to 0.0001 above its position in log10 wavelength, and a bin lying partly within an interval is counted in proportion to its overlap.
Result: 0.19 mag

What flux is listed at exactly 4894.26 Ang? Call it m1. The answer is 20.8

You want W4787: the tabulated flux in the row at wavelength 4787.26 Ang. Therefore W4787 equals 16.2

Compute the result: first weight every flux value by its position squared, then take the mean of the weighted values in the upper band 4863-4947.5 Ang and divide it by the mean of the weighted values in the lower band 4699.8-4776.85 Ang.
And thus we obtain 1.20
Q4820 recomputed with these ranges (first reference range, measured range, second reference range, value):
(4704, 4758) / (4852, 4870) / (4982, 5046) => 0.05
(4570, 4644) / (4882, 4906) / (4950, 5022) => -0.15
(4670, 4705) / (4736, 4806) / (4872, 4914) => 0.10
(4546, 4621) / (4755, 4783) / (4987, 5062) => 0.13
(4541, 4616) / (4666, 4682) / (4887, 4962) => 0.10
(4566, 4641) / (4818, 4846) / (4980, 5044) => 0.05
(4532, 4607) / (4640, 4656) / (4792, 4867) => -0.08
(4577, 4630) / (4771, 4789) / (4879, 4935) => 0.33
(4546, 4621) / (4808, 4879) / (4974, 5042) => 0.03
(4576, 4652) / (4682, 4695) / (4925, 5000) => 0.05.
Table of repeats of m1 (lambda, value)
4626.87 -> 17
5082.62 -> 14.5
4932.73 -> 25.1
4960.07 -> 18.4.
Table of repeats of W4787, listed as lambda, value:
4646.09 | 19.9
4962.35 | 16.9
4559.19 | 18.7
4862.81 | 15.8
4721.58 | 18.9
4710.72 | 20.3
